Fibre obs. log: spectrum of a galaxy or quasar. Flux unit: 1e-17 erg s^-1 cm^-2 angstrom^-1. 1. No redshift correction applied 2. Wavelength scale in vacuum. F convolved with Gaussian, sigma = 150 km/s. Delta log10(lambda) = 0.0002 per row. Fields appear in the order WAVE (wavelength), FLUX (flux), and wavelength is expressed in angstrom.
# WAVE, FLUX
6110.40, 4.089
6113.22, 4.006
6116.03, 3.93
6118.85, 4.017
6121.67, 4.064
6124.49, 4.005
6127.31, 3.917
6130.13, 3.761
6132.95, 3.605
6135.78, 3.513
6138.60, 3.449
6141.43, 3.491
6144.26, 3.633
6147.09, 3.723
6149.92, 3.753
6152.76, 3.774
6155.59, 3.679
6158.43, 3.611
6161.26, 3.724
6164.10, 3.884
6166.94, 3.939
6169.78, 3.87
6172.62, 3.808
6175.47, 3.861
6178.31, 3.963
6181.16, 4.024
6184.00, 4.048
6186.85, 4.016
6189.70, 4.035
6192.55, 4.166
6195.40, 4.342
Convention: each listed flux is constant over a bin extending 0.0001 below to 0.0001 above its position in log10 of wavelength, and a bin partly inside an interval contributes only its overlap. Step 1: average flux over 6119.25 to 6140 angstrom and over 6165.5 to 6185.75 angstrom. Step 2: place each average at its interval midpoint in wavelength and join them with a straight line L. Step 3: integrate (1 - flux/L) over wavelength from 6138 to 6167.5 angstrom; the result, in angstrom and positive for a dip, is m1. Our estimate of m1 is 1.2 angstrom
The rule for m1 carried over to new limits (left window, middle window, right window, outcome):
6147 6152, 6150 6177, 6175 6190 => 0.40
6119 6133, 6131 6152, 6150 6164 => 1.15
